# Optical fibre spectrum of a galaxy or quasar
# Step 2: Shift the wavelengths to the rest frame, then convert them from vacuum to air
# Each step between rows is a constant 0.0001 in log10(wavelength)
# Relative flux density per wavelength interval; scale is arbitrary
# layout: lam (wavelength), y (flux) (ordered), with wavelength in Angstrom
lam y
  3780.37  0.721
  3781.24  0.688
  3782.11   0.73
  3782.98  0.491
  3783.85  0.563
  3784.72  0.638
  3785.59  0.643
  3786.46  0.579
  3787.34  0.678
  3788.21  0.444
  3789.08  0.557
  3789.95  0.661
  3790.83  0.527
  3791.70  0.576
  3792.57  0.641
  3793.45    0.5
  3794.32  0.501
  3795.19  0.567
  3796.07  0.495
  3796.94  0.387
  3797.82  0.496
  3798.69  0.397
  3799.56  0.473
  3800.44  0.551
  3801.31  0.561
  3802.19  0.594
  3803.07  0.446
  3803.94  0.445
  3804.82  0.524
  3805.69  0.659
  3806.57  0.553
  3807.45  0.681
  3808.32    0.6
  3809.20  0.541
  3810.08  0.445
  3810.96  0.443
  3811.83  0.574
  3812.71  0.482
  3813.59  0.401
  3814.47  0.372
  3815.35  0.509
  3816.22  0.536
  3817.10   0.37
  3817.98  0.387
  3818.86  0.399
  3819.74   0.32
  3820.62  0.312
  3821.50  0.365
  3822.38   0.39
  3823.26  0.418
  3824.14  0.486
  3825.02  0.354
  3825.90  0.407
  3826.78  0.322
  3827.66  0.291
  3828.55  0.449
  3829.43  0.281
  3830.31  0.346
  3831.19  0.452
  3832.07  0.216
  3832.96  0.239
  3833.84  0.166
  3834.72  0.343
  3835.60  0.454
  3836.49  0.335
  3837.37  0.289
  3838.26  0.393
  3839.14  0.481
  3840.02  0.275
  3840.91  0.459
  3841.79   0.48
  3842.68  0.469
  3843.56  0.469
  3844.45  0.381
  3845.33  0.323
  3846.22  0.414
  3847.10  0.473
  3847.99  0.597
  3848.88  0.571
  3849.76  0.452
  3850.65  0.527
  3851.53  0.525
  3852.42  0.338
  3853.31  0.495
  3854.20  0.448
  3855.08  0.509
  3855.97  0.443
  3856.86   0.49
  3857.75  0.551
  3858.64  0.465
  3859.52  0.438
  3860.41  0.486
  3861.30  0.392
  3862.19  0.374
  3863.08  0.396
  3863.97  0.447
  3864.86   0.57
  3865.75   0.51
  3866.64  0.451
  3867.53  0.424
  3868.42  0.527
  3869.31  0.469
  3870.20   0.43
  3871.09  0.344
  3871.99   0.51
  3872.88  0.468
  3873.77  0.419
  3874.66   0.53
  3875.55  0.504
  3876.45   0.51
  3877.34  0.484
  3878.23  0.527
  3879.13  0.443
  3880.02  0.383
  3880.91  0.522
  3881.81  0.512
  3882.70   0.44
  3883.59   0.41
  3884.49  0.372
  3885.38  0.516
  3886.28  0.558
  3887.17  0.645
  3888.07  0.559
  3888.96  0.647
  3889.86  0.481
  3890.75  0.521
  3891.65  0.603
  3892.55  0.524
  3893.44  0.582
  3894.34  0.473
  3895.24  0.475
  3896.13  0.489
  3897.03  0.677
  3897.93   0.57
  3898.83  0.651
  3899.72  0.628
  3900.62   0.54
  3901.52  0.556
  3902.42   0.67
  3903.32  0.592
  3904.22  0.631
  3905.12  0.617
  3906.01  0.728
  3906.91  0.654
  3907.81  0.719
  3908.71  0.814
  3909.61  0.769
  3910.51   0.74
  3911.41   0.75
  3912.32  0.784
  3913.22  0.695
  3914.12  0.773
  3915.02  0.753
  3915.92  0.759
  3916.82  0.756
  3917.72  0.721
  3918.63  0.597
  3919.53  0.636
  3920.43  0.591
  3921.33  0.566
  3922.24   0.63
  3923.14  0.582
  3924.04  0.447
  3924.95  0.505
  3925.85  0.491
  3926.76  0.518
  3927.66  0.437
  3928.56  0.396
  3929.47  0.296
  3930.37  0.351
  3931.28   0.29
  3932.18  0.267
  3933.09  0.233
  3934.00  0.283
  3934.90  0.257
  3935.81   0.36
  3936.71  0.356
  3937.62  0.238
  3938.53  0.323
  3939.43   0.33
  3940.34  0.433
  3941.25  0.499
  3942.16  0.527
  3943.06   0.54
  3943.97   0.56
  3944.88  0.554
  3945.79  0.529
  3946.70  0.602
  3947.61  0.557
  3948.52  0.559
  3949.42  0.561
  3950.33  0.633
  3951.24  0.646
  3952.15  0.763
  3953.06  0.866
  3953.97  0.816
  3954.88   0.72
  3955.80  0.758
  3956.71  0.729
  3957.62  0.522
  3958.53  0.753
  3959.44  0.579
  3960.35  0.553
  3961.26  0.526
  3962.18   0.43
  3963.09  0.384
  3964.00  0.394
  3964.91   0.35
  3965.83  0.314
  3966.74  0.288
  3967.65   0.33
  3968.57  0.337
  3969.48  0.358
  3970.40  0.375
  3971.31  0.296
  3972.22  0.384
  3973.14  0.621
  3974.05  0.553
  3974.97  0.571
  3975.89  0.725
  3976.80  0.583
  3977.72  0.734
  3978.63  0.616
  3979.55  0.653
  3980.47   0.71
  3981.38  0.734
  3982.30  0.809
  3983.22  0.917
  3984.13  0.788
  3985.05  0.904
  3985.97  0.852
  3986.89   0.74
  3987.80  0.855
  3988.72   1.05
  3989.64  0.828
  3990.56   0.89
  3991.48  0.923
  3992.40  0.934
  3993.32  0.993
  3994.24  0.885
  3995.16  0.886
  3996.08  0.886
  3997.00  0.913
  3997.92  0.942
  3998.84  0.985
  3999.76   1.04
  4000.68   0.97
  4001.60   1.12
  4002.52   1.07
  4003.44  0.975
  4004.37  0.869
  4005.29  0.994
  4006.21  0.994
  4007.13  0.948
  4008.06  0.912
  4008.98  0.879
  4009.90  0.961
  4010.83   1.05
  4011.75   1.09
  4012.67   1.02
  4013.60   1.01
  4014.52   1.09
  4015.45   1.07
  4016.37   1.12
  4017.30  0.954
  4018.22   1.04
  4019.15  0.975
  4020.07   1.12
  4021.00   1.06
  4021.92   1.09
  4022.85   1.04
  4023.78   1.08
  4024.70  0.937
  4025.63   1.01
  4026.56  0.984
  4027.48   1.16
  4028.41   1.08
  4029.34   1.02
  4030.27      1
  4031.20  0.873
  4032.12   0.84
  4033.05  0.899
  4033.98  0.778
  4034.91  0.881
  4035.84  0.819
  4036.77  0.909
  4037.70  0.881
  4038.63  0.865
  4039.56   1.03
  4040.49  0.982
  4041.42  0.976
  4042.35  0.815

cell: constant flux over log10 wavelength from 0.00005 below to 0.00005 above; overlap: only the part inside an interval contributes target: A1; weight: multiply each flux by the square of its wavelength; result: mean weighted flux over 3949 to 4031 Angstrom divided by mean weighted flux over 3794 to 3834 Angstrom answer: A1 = 2.02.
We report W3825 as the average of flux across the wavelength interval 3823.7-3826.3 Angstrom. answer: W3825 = 0.416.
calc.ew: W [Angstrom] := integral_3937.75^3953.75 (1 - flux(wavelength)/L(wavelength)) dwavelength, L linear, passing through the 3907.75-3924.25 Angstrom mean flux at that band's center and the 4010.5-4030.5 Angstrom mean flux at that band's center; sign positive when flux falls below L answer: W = 4.8 Angstrom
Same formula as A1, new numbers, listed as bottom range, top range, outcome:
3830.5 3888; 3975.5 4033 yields 2.26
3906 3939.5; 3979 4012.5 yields 1.78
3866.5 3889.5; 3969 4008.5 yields 1.77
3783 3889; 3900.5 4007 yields 1.46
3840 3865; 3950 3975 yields 1.22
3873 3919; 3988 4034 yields 1.76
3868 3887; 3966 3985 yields 1.27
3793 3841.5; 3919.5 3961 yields 1.27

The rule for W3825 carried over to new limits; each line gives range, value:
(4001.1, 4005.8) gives 1.01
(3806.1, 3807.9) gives 0.617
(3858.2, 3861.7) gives 0.447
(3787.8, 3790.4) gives 0.555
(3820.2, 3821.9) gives 0.338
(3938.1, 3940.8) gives 0.363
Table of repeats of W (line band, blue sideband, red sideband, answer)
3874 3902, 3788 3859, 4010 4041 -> 4.41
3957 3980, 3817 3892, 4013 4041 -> 8.91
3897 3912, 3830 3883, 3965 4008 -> -2.84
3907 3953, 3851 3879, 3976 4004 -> 8.63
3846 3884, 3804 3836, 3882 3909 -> 3.04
